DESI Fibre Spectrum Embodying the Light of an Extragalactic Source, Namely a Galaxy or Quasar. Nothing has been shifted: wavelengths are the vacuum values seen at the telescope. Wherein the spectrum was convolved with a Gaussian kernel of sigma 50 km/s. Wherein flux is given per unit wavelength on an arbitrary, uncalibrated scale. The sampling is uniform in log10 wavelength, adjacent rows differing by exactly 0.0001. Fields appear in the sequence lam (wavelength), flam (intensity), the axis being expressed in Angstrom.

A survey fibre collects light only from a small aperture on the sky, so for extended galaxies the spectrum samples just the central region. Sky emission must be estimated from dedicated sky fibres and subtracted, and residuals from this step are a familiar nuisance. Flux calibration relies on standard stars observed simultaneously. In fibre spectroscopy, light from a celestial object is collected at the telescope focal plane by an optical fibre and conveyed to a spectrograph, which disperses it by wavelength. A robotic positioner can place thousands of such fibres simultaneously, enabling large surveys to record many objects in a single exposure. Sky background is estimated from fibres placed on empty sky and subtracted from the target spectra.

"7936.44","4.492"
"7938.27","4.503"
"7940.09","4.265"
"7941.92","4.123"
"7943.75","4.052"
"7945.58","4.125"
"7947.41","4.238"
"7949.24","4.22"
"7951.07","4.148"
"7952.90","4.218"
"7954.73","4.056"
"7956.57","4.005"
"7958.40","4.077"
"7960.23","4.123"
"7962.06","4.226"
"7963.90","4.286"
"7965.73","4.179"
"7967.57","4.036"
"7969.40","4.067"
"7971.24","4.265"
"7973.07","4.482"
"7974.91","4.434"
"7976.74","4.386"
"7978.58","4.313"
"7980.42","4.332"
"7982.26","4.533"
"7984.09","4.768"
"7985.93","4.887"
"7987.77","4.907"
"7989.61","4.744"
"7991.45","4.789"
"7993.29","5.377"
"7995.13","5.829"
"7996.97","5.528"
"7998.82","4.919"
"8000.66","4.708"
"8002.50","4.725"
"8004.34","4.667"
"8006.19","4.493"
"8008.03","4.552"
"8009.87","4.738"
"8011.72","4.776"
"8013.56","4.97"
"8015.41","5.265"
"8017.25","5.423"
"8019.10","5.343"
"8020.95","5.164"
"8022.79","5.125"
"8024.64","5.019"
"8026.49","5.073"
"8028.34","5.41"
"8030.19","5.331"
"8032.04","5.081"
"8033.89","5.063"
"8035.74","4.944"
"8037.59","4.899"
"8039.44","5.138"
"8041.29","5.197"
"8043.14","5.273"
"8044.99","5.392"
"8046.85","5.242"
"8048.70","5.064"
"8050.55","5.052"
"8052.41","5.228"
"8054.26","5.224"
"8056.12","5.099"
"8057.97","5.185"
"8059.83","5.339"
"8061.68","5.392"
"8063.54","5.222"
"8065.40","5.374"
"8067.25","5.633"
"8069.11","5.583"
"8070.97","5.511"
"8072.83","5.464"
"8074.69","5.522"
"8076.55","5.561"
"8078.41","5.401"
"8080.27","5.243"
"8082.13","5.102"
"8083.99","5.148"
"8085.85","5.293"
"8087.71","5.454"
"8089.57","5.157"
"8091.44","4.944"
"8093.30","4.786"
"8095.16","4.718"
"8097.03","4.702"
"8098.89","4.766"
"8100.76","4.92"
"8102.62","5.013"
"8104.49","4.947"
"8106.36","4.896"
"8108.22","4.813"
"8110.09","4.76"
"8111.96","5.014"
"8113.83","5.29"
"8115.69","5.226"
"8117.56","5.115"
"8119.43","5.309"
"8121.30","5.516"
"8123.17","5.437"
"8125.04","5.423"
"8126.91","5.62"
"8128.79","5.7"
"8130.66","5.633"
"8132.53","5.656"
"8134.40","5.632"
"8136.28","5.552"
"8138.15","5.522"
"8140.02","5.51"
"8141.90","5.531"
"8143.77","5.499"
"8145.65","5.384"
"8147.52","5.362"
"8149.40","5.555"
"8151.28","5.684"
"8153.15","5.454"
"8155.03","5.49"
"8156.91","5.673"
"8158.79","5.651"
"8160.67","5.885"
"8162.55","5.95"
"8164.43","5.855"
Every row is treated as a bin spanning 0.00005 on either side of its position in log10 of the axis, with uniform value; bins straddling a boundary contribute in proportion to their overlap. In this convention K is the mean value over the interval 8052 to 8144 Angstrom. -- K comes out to 5.27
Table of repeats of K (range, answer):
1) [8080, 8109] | 4.99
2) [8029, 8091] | 5.27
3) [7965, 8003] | 4.68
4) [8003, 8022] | 4.94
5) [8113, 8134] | 5.46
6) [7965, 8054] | 4.9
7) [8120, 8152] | 5.54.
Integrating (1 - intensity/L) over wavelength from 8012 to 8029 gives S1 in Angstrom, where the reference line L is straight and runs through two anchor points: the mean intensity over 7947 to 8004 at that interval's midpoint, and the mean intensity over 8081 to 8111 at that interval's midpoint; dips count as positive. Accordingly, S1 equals -1.80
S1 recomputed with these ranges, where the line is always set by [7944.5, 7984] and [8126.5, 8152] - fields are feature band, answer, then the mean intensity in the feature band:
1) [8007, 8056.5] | -3.8 Angstrom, 5.11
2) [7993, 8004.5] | -1.6 Angstrom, 5.12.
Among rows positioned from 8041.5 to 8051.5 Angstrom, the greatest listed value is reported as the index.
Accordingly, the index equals 5.392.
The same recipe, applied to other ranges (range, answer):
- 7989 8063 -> 5.829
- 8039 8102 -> 5.633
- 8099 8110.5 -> 5.013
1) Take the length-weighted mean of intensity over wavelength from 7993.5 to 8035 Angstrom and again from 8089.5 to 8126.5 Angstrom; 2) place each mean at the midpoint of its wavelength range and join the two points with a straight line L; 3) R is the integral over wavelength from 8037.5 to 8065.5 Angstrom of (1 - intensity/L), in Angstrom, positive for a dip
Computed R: -0.9 Angstrom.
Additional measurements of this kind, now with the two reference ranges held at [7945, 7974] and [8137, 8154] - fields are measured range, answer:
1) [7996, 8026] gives -2.8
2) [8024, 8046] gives -2.1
